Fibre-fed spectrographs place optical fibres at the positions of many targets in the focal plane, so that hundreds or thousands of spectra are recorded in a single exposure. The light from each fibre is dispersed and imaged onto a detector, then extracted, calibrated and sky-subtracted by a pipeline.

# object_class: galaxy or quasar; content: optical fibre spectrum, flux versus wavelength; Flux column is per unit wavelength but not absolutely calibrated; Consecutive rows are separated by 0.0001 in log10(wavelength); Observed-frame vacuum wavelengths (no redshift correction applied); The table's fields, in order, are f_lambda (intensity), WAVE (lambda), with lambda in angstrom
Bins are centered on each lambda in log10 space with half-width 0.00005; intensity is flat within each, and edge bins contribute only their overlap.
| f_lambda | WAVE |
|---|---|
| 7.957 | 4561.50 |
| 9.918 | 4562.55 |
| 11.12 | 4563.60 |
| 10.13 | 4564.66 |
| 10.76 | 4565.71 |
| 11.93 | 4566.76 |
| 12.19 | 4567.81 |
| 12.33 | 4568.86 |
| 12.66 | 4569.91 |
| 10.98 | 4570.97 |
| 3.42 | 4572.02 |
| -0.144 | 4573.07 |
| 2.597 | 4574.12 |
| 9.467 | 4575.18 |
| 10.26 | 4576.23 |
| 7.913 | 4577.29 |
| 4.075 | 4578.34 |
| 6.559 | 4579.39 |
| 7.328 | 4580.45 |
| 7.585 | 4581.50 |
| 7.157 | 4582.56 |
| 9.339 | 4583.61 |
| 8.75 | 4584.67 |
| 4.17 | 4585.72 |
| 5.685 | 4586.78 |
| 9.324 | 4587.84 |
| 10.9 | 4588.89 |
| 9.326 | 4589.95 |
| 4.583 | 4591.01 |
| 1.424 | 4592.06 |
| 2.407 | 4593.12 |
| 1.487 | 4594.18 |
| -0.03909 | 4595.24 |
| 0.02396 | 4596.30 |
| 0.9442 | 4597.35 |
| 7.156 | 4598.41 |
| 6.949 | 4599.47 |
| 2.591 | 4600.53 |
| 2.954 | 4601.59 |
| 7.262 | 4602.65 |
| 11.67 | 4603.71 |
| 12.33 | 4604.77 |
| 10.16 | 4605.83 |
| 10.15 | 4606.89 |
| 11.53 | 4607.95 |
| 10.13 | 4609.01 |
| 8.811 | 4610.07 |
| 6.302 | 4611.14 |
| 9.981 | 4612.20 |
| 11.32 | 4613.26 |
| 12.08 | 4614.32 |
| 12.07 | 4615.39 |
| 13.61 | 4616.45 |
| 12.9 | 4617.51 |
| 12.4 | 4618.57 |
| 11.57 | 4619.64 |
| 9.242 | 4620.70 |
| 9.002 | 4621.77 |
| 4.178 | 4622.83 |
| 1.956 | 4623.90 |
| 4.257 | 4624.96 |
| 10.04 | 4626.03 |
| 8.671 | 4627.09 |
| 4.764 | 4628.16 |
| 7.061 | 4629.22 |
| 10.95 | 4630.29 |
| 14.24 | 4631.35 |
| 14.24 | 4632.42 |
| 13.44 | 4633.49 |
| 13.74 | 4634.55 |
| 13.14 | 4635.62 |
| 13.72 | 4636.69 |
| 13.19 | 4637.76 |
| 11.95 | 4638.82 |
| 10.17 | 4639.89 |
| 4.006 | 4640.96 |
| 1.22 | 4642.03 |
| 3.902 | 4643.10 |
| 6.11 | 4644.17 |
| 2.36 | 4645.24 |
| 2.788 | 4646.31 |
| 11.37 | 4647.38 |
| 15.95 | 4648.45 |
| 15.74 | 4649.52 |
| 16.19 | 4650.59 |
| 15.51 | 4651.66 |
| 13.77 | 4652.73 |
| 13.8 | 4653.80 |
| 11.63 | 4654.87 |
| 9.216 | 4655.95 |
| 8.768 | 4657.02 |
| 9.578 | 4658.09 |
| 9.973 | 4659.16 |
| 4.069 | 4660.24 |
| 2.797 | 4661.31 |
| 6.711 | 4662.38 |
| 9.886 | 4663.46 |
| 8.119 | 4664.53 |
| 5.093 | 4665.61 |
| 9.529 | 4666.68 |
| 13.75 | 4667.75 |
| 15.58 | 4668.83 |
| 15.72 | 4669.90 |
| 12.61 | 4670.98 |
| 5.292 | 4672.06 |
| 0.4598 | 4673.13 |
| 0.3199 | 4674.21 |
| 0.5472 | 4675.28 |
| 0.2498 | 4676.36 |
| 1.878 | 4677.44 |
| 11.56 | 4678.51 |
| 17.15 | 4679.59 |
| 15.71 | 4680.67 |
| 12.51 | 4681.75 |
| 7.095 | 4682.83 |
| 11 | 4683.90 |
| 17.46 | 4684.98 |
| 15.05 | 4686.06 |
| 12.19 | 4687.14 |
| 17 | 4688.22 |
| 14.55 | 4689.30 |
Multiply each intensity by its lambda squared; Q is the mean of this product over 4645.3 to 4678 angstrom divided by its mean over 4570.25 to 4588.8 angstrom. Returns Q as 1.3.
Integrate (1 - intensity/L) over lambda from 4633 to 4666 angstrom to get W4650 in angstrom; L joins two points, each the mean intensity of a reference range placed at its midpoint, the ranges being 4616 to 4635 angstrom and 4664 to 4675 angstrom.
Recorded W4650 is -2.0 angstrom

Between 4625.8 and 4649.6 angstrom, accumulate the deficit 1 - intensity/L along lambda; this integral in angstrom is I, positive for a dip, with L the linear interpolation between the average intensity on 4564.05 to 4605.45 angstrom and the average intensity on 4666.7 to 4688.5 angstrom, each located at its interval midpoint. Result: -2.5 angstrom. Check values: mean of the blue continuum 6.85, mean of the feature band 9.57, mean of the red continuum 10.1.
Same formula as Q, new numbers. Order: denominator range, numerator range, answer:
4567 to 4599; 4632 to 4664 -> 1.61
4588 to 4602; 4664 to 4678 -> 1.75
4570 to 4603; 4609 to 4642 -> 1.80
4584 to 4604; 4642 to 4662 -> 1.89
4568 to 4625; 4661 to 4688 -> 1.28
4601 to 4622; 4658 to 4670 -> 0.90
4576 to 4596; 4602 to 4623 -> 1.73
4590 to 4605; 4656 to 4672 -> 2.17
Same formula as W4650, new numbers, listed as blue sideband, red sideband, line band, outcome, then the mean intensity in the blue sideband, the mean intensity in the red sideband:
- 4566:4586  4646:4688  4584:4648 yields 5.79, 7.9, 10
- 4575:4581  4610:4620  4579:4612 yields 9.22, 7.5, 11.2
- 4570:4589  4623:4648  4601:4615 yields -3.21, 7.01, 8.54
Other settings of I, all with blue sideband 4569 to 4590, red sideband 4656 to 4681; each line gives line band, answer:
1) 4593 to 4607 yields 4.0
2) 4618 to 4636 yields -4.2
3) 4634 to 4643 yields -2.4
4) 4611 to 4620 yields -4.6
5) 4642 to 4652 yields -1.9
